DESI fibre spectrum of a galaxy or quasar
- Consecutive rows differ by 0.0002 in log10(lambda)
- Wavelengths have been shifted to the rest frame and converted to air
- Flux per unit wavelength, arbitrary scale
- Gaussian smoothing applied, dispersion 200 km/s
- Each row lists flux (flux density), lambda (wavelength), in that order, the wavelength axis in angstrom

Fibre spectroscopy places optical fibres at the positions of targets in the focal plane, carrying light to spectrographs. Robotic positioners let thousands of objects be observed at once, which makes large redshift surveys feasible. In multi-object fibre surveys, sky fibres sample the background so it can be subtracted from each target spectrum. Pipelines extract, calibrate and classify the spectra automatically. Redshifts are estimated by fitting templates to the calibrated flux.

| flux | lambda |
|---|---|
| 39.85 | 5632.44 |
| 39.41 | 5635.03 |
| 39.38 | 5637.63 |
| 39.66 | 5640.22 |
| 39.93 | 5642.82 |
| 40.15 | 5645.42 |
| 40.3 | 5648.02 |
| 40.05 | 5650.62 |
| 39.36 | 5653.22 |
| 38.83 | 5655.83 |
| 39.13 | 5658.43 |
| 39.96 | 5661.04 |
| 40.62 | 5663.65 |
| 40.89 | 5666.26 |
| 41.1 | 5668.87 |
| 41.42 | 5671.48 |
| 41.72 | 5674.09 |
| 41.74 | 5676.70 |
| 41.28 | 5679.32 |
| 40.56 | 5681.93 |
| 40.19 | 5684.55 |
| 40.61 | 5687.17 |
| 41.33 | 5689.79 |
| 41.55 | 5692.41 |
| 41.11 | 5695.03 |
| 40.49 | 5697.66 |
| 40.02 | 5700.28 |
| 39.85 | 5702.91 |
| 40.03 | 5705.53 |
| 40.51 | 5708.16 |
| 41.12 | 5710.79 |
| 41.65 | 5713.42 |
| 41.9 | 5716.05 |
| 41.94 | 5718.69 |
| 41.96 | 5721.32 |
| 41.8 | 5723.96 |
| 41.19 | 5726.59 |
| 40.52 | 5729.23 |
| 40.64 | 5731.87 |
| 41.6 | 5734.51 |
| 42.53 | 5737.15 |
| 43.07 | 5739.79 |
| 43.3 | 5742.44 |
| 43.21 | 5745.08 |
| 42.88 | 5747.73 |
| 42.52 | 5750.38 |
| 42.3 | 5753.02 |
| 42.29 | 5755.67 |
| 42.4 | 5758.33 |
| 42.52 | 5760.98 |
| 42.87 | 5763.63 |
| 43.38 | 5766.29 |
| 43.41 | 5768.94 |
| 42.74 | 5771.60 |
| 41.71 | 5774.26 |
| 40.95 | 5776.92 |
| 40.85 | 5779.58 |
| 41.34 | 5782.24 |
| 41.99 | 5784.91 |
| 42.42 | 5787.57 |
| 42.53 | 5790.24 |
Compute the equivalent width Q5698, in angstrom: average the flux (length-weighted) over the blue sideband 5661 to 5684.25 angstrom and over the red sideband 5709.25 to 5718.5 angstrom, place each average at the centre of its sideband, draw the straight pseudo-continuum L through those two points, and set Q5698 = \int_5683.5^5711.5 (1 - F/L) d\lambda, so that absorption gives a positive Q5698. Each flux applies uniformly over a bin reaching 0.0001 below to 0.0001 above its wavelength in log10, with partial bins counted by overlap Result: 0.5 angstrom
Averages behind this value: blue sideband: 41.1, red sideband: 41.6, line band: 40.6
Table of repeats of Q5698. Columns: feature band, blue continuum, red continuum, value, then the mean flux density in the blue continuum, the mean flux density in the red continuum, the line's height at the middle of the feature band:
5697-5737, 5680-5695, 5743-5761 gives 0.60 angstrom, 40.9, 42.6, 41.7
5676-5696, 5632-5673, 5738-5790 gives -0.14 angstrom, 40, 42.4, 40.7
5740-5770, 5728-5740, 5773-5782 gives -1.04 angstrom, 41.6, 41.2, 41.4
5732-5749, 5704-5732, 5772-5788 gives -0.52 angstrom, 41.2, 41.6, 41.3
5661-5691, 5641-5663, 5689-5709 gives -0.61 angstrom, 39.7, 40.6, 40.2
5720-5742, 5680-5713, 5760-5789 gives -0.21 angstrom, 40.7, 42.2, 41.3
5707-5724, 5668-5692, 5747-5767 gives 0.11 angstrom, 41.1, 42.6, 41.8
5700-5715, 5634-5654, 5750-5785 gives 0.17 angstrom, 39.8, 42.2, 41.1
